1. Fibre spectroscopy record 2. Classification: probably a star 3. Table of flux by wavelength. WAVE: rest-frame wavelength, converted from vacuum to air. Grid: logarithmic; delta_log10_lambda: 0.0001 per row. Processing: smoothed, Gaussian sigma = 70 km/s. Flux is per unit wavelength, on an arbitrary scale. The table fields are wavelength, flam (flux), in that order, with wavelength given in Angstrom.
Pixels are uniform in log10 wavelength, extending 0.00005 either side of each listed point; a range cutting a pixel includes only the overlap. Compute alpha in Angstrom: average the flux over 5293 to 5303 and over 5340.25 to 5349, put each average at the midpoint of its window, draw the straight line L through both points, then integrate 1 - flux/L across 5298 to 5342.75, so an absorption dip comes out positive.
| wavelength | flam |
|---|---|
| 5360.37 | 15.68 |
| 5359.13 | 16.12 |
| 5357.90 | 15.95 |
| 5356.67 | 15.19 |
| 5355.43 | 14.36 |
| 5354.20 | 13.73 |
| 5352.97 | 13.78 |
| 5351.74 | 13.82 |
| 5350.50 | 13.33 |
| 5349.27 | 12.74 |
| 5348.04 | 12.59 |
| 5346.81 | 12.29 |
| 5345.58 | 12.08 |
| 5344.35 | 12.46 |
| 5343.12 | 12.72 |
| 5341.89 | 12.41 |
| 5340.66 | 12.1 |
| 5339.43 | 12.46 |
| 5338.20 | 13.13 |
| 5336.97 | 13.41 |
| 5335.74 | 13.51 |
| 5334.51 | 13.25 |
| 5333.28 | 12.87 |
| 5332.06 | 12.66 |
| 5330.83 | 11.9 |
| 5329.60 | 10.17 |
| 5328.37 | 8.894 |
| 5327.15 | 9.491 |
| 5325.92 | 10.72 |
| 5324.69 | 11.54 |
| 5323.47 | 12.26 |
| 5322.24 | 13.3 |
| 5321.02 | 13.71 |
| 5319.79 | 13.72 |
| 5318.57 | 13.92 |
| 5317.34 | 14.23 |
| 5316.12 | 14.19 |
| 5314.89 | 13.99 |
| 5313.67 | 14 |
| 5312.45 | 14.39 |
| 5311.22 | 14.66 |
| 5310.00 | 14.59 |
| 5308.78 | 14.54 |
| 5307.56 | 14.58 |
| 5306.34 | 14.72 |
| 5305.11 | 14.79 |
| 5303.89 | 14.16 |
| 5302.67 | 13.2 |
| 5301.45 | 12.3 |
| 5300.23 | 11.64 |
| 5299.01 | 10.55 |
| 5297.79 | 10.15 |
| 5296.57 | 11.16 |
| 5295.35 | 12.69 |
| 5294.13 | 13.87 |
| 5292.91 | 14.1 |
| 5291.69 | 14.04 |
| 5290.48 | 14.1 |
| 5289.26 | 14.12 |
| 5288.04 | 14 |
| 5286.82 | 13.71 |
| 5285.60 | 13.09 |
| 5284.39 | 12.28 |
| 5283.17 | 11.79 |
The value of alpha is -2.6 Angstrom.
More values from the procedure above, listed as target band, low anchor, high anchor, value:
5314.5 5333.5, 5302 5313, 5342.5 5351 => 1.86 Angstrom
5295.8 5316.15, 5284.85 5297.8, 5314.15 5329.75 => -0.80 Angstrom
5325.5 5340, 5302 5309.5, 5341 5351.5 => 1.40 Angstrom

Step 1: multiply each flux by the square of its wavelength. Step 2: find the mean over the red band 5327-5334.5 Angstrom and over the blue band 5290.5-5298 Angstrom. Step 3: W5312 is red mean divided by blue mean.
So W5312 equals 0.89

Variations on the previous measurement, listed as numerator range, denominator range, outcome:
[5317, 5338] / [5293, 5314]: 0.93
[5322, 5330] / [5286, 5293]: 0.78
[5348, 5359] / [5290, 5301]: 1.16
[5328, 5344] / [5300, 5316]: 0.89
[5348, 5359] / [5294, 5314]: 1.08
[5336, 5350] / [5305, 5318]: 0.89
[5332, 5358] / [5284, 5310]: 1.01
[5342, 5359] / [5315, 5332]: 1.12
